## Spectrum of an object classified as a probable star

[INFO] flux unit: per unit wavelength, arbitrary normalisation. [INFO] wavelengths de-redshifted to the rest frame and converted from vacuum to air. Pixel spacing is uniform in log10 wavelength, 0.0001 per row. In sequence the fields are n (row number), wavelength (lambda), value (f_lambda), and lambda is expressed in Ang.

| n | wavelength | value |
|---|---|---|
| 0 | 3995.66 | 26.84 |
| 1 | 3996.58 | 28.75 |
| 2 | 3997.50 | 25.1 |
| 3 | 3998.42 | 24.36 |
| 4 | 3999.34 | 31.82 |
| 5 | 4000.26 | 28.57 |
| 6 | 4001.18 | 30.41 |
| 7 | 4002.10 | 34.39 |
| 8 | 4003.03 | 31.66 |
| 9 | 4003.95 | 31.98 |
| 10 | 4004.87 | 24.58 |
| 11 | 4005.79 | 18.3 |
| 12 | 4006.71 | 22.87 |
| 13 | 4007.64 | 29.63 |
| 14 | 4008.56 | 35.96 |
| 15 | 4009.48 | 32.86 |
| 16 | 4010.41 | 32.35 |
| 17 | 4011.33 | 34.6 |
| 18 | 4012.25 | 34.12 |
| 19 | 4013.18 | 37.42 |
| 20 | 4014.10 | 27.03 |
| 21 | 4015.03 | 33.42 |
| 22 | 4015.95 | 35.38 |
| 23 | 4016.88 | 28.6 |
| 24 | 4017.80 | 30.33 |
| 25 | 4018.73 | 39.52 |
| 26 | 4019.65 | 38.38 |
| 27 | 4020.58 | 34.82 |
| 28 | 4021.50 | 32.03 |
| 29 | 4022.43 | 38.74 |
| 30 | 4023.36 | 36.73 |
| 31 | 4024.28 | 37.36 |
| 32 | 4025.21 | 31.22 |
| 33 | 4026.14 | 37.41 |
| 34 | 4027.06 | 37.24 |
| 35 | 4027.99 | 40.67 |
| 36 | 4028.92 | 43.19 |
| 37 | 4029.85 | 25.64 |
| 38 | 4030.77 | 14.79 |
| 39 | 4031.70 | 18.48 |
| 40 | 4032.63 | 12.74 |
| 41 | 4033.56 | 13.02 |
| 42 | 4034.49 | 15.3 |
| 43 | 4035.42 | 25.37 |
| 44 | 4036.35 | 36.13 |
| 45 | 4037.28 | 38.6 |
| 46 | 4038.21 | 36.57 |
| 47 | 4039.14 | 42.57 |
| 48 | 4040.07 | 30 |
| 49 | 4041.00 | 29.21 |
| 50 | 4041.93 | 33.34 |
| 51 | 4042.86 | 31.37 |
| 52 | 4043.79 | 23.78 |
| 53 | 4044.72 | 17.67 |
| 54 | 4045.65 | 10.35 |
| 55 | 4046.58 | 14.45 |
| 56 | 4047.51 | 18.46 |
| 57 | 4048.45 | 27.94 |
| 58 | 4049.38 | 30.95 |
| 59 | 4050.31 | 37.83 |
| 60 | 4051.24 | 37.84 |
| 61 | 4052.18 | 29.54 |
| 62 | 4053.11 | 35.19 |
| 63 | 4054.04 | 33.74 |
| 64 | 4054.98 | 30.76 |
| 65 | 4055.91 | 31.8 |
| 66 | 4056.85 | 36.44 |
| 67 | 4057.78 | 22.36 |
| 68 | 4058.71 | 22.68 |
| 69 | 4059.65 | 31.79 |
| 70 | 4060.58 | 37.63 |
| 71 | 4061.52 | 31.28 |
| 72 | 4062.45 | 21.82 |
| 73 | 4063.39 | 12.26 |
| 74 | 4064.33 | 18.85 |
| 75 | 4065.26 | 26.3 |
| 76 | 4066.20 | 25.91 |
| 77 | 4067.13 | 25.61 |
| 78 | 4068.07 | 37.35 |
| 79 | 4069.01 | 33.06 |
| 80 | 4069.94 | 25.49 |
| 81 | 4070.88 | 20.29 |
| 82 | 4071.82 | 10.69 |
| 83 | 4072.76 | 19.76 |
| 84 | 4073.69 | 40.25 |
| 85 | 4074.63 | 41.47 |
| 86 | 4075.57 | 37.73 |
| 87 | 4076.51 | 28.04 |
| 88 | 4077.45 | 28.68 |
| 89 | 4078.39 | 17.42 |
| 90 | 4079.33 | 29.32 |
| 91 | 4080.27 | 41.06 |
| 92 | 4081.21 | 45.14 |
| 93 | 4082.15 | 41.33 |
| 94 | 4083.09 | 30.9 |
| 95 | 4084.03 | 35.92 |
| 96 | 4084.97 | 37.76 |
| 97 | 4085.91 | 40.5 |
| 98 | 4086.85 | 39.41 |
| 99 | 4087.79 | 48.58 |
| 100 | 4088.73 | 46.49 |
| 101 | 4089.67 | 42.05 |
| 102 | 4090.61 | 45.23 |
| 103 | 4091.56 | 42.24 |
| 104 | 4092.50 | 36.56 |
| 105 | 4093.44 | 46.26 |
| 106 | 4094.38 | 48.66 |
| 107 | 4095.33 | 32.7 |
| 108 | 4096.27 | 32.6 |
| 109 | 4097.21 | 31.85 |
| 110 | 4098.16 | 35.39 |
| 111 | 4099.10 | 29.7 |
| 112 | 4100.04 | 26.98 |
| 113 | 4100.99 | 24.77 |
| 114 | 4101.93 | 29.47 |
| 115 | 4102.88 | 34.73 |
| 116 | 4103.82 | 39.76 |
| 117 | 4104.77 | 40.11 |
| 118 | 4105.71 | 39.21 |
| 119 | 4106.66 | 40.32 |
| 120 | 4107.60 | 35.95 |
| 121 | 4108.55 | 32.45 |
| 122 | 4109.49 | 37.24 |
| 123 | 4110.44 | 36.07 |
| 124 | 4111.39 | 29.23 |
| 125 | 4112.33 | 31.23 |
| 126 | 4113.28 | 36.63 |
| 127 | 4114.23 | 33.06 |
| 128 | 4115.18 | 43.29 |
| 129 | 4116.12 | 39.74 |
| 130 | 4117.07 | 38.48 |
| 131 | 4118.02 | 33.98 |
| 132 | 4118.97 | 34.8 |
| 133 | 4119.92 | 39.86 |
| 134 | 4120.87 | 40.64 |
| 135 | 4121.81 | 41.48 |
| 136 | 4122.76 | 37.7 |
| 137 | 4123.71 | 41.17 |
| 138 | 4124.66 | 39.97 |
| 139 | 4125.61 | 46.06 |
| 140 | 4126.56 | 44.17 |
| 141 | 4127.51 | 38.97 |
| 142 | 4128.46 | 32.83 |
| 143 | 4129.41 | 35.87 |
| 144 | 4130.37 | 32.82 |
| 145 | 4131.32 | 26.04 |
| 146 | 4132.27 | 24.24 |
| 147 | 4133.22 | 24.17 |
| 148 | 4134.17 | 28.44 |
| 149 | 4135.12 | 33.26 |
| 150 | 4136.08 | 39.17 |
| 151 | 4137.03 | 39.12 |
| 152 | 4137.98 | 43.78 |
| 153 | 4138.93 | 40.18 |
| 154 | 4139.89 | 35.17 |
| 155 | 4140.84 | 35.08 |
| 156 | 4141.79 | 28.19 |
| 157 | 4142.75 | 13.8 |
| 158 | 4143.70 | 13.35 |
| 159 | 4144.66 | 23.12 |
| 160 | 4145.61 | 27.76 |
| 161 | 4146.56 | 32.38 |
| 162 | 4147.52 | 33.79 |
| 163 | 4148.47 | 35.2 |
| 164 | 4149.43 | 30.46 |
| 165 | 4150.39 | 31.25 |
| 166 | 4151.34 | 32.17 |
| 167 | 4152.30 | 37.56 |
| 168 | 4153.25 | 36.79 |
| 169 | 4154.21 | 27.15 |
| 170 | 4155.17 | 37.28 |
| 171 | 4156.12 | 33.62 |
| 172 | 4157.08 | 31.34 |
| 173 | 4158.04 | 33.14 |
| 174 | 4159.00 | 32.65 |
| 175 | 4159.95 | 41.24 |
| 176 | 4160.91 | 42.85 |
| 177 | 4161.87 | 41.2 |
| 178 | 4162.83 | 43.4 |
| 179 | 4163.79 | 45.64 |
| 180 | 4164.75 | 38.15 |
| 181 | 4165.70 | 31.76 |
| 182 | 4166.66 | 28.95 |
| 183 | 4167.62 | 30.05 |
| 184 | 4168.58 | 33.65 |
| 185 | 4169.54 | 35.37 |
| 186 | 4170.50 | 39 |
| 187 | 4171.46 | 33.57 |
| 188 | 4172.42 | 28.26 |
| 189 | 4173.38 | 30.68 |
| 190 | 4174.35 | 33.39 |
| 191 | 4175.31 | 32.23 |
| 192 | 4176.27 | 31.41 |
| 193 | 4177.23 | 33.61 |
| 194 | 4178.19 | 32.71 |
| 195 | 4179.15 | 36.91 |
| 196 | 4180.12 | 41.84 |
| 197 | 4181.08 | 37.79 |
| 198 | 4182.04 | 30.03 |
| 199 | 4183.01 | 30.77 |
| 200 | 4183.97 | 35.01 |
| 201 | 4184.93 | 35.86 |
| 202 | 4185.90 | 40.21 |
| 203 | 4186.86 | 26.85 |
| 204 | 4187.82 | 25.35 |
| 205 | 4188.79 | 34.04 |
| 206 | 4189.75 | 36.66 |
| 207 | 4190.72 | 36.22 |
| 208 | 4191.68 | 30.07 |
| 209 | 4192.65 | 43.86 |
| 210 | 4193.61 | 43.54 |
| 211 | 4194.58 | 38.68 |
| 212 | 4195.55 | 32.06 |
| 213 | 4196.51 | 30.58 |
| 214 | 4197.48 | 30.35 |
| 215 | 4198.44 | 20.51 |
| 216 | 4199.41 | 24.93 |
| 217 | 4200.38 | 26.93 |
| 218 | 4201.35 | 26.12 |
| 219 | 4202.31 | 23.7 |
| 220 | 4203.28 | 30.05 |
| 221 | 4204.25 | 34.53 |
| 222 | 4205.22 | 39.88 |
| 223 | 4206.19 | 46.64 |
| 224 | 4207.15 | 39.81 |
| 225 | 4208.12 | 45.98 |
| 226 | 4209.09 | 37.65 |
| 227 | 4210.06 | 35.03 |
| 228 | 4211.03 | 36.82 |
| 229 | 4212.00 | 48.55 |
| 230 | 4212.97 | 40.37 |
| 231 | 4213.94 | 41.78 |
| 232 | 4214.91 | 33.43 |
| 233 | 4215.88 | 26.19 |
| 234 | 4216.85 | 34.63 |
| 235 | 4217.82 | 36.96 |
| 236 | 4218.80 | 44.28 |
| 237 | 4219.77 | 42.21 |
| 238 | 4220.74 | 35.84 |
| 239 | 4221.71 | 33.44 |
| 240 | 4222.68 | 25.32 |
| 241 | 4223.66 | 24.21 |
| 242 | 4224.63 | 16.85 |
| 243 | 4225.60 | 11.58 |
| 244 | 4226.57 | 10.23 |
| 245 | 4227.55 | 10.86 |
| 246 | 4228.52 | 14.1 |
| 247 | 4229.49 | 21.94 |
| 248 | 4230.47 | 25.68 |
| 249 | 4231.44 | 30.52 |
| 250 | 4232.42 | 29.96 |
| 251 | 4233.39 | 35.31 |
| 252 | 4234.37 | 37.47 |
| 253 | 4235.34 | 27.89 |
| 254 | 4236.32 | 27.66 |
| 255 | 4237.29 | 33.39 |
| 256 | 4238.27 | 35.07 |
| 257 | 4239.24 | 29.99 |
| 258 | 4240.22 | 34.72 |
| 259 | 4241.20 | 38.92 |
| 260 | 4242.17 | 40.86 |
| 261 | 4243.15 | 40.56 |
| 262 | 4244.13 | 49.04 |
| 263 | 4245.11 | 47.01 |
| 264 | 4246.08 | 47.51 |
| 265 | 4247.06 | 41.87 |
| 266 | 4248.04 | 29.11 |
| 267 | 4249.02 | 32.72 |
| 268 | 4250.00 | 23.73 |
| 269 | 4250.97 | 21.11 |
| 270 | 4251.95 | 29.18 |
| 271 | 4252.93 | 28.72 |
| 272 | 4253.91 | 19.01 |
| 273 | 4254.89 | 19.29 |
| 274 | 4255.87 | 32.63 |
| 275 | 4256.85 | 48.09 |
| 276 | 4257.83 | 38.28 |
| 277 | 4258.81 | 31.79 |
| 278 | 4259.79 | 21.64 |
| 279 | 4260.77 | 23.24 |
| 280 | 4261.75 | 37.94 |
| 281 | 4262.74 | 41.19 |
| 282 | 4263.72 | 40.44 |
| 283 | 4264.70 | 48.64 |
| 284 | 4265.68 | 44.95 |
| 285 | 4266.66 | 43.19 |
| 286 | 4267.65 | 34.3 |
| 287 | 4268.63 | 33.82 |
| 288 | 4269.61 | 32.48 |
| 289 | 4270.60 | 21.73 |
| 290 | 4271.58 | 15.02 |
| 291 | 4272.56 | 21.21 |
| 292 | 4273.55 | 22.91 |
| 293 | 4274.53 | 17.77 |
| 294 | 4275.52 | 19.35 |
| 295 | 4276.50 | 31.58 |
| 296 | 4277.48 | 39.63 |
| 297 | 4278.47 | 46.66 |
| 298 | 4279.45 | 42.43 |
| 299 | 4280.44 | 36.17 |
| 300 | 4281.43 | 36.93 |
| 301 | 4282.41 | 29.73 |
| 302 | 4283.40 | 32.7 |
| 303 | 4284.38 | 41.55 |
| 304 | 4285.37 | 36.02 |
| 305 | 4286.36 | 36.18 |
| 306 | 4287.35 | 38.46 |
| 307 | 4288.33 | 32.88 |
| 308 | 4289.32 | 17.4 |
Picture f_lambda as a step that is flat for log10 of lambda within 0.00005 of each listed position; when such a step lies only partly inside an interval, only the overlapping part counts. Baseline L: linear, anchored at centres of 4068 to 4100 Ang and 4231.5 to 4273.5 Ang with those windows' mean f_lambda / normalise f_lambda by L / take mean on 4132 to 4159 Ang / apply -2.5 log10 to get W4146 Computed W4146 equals 0.098 mag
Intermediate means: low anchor 35.2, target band 31.5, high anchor 33.4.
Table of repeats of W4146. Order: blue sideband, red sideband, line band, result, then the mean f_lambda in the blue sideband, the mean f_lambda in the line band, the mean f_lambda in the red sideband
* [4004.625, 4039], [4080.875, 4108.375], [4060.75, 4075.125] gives 0.32 mag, 31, 26.3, 37.9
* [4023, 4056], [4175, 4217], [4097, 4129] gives -0.15 mag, 29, 36.4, 34.6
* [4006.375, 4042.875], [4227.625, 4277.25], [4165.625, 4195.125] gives -0.08 mag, 31.6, 34.2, 31.8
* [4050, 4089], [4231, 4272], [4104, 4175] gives -0.08 mag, 31.5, 34.7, 33.8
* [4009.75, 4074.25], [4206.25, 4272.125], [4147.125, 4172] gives -0.13 mag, 29.3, 35.3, 32.8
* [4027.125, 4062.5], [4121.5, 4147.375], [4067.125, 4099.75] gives -0.15 mag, 28.4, 35.1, 33.2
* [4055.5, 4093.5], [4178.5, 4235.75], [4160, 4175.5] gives -0.11 mag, 32.4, 35.7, 32.3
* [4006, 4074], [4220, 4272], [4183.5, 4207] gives -0.08 mag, 29.3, 33.1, 31.2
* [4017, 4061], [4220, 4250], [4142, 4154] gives 0.05 mag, 30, 28.9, 30.7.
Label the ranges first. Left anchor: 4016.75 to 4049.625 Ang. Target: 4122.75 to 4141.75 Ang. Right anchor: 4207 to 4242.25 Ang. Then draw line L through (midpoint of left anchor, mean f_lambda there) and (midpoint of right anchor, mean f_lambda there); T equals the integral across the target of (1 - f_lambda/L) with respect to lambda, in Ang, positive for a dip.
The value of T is -3.3 Ang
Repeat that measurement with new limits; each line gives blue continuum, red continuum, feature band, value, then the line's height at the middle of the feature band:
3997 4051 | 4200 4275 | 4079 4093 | -4.48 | 30.5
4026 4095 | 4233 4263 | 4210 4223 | -1.49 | 33.2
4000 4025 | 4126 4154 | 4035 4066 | 3.48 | 32.2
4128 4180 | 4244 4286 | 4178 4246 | 0.00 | 33.2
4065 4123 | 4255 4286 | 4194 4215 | -0.44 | 34.1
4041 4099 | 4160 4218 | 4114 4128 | -2.82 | 33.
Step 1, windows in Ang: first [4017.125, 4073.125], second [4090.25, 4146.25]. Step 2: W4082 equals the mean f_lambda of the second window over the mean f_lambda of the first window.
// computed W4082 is 1.2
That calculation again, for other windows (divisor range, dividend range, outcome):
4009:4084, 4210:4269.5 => 1.09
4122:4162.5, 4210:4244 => 0.93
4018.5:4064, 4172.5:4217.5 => 1.17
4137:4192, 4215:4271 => 0.95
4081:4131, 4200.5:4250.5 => 0.88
